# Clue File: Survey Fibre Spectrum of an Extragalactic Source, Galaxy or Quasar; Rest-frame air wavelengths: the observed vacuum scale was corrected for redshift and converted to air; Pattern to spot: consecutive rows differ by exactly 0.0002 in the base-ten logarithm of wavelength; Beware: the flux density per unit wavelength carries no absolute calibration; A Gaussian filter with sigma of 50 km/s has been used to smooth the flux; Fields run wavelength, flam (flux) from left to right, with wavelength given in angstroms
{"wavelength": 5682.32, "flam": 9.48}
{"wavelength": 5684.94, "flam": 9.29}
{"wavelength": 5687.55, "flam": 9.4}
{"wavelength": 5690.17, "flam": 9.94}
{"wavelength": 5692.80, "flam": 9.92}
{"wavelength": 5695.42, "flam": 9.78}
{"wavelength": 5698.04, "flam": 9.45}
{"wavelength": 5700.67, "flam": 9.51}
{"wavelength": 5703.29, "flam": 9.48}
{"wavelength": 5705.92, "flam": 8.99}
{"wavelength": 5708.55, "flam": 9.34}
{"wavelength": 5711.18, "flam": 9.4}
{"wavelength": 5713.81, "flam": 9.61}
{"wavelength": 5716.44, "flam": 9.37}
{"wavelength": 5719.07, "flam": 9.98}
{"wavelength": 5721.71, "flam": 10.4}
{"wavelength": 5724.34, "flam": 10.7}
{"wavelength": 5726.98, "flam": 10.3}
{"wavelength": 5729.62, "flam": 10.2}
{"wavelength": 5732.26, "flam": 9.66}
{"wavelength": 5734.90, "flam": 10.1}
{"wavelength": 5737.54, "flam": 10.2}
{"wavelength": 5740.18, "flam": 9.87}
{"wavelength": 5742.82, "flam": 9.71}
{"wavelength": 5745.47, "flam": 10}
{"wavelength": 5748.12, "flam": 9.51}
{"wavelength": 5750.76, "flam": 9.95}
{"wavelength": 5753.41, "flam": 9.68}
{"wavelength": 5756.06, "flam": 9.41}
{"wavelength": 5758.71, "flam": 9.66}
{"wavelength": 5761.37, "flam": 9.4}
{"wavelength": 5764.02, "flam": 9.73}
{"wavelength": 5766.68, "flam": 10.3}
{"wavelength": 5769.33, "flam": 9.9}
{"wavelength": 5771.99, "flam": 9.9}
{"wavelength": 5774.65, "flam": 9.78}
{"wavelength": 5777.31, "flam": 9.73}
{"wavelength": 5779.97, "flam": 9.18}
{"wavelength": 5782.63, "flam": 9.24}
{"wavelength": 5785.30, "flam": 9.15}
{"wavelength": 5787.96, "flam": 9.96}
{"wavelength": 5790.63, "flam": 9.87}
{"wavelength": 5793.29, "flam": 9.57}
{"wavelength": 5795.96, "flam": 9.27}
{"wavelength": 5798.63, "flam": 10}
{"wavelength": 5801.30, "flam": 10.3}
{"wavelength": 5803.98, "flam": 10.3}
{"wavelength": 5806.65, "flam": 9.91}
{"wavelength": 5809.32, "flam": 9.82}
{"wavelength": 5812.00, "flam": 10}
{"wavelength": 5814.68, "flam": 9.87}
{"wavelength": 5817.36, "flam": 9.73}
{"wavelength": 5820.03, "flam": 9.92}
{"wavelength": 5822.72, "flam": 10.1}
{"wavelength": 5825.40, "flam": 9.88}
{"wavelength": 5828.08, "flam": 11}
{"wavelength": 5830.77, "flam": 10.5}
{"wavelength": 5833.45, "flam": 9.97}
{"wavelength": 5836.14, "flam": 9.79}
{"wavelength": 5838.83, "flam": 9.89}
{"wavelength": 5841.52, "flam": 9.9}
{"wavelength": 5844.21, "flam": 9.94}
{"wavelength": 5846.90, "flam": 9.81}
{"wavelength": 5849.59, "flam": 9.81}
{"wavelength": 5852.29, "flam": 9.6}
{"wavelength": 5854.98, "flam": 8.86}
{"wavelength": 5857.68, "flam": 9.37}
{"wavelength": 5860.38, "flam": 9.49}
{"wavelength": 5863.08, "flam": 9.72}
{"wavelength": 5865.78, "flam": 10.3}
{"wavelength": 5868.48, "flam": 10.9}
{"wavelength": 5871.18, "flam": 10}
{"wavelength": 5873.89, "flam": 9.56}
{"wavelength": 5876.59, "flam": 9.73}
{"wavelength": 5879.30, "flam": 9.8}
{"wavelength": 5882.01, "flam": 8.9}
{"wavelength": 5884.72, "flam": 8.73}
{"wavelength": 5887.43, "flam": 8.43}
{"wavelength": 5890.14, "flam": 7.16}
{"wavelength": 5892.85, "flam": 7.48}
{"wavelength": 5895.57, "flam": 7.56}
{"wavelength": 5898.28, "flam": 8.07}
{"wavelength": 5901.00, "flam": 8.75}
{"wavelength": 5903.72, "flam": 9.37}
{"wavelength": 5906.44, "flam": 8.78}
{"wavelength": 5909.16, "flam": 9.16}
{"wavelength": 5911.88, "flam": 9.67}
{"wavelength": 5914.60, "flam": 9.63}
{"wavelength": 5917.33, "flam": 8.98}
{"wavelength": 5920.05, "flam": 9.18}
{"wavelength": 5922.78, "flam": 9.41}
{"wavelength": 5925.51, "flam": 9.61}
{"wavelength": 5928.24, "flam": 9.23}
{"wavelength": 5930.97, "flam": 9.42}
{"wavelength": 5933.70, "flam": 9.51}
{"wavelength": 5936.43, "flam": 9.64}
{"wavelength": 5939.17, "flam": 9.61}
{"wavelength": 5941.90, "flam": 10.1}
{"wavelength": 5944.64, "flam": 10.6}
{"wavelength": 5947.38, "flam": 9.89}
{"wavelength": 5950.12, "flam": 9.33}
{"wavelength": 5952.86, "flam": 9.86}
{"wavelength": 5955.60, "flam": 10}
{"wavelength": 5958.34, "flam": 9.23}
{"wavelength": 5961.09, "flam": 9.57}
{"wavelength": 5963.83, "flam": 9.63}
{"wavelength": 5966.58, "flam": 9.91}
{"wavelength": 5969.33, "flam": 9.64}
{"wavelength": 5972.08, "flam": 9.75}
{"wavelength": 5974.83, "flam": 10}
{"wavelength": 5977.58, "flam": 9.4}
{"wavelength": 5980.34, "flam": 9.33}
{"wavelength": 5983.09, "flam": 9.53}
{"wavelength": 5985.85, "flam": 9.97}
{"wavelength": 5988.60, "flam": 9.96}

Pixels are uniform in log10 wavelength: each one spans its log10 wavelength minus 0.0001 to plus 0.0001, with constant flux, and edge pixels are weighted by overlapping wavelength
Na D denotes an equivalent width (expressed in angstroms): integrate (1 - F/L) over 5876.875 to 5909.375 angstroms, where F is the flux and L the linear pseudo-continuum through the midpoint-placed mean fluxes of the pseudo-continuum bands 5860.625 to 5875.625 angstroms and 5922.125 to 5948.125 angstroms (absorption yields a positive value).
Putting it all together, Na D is 4.5 angstroms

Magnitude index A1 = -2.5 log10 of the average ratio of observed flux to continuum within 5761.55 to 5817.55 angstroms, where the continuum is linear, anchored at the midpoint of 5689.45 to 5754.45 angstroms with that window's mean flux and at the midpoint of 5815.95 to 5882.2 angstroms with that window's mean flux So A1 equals 0.007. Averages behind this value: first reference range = 9.8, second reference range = 9.88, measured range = 9.78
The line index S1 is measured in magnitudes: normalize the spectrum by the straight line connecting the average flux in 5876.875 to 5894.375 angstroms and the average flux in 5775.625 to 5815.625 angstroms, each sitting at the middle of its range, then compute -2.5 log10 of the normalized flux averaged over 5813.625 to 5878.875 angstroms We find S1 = -0.10 mag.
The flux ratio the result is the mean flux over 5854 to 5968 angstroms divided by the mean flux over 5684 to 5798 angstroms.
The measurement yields 0.96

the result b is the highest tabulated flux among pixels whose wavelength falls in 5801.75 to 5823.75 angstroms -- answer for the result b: 10.3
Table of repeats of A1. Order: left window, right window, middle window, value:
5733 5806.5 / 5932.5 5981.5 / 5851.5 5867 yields 0.02 mag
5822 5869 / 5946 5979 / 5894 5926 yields 0.09 mag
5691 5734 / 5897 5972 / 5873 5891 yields 0.07 mag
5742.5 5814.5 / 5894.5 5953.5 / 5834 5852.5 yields -0.03 mag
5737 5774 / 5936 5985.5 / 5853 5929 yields 0.07 mag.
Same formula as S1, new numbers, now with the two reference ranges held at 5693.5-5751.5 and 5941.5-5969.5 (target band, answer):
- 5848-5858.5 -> 0.04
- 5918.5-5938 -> 0.04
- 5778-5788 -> 0.05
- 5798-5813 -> -0.03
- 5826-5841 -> -0.04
